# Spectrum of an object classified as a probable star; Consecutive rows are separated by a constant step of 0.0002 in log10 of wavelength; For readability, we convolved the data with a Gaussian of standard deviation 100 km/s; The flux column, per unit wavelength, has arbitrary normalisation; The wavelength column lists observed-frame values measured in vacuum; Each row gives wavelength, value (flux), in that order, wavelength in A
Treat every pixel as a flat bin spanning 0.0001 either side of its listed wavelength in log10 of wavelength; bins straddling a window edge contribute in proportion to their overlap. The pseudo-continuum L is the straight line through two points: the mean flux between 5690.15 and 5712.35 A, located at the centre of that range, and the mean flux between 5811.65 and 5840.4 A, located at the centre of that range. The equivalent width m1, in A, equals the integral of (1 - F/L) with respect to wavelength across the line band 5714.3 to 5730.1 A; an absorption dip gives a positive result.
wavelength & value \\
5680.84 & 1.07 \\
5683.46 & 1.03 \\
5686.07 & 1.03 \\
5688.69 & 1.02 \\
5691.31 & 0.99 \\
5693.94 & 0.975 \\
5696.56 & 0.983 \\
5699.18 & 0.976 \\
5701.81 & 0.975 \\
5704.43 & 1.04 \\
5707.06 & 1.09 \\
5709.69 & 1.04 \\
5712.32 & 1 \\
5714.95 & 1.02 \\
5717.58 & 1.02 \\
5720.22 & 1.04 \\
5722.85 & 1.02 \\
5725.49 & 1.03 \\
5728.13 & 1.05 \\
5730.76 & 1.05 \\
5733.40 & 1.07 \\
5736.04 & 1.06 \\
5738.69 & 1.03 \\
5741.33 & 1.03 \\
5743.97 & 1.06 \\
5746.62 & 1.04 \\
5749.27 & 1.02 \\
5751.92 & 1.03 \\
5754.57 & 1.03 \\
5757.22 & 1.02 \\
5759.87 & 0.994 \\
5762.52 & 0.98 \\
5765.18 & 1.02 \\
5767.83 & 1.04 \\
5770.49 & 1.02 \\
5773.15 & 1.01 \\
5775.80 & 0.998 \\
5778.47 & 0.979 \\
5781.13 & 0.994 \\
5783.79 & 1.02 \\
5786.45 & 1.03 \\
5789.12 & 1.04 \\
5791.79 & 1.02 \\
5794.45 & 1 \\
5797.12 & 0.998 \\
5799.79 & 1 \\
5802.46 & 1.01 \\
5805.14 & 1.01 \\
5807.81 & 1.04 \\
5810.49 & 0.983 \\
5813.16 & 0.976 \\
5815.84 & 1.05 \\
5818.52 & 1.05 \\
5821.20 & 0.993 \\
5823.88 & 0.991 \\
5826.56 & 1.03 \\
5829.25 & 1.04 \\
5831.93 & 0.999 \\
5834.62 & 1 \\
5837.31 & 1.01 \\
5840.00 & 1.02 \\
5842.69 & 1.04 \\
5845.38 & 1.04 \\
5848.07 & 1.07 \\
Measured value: -0.3 A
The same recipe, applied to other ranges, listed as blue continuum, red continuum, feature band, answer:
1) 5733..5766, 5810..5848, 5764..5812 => 0.6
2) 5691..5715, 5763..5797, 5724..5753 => -0.9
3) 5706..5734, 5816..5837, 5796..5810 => 0.1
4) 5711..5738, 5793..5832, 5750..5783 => 0.5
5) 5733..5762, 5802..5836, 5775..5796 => 0.2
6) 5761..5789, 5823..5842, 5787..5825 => 0.0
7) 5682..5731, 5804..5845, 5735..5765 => -0.2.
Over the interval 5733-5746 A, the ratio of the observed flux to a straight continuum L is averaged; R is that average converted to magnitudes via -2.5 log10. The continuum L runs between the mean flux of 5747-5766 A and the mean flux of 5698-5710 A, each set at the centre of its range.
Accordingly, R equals -0.03 mag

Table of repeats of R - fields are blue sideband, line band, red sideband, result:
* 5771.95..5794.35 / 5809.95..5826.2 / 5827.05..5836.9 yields 0.00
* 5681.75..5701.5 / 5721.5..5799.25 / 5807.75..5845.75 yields -0.02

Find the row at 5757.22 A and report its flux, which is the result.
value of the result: 1.02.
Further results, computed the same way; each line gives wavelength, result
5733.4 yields 1.07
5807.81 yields 1.04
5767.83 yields 1.04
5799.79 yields 1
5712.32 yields 1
